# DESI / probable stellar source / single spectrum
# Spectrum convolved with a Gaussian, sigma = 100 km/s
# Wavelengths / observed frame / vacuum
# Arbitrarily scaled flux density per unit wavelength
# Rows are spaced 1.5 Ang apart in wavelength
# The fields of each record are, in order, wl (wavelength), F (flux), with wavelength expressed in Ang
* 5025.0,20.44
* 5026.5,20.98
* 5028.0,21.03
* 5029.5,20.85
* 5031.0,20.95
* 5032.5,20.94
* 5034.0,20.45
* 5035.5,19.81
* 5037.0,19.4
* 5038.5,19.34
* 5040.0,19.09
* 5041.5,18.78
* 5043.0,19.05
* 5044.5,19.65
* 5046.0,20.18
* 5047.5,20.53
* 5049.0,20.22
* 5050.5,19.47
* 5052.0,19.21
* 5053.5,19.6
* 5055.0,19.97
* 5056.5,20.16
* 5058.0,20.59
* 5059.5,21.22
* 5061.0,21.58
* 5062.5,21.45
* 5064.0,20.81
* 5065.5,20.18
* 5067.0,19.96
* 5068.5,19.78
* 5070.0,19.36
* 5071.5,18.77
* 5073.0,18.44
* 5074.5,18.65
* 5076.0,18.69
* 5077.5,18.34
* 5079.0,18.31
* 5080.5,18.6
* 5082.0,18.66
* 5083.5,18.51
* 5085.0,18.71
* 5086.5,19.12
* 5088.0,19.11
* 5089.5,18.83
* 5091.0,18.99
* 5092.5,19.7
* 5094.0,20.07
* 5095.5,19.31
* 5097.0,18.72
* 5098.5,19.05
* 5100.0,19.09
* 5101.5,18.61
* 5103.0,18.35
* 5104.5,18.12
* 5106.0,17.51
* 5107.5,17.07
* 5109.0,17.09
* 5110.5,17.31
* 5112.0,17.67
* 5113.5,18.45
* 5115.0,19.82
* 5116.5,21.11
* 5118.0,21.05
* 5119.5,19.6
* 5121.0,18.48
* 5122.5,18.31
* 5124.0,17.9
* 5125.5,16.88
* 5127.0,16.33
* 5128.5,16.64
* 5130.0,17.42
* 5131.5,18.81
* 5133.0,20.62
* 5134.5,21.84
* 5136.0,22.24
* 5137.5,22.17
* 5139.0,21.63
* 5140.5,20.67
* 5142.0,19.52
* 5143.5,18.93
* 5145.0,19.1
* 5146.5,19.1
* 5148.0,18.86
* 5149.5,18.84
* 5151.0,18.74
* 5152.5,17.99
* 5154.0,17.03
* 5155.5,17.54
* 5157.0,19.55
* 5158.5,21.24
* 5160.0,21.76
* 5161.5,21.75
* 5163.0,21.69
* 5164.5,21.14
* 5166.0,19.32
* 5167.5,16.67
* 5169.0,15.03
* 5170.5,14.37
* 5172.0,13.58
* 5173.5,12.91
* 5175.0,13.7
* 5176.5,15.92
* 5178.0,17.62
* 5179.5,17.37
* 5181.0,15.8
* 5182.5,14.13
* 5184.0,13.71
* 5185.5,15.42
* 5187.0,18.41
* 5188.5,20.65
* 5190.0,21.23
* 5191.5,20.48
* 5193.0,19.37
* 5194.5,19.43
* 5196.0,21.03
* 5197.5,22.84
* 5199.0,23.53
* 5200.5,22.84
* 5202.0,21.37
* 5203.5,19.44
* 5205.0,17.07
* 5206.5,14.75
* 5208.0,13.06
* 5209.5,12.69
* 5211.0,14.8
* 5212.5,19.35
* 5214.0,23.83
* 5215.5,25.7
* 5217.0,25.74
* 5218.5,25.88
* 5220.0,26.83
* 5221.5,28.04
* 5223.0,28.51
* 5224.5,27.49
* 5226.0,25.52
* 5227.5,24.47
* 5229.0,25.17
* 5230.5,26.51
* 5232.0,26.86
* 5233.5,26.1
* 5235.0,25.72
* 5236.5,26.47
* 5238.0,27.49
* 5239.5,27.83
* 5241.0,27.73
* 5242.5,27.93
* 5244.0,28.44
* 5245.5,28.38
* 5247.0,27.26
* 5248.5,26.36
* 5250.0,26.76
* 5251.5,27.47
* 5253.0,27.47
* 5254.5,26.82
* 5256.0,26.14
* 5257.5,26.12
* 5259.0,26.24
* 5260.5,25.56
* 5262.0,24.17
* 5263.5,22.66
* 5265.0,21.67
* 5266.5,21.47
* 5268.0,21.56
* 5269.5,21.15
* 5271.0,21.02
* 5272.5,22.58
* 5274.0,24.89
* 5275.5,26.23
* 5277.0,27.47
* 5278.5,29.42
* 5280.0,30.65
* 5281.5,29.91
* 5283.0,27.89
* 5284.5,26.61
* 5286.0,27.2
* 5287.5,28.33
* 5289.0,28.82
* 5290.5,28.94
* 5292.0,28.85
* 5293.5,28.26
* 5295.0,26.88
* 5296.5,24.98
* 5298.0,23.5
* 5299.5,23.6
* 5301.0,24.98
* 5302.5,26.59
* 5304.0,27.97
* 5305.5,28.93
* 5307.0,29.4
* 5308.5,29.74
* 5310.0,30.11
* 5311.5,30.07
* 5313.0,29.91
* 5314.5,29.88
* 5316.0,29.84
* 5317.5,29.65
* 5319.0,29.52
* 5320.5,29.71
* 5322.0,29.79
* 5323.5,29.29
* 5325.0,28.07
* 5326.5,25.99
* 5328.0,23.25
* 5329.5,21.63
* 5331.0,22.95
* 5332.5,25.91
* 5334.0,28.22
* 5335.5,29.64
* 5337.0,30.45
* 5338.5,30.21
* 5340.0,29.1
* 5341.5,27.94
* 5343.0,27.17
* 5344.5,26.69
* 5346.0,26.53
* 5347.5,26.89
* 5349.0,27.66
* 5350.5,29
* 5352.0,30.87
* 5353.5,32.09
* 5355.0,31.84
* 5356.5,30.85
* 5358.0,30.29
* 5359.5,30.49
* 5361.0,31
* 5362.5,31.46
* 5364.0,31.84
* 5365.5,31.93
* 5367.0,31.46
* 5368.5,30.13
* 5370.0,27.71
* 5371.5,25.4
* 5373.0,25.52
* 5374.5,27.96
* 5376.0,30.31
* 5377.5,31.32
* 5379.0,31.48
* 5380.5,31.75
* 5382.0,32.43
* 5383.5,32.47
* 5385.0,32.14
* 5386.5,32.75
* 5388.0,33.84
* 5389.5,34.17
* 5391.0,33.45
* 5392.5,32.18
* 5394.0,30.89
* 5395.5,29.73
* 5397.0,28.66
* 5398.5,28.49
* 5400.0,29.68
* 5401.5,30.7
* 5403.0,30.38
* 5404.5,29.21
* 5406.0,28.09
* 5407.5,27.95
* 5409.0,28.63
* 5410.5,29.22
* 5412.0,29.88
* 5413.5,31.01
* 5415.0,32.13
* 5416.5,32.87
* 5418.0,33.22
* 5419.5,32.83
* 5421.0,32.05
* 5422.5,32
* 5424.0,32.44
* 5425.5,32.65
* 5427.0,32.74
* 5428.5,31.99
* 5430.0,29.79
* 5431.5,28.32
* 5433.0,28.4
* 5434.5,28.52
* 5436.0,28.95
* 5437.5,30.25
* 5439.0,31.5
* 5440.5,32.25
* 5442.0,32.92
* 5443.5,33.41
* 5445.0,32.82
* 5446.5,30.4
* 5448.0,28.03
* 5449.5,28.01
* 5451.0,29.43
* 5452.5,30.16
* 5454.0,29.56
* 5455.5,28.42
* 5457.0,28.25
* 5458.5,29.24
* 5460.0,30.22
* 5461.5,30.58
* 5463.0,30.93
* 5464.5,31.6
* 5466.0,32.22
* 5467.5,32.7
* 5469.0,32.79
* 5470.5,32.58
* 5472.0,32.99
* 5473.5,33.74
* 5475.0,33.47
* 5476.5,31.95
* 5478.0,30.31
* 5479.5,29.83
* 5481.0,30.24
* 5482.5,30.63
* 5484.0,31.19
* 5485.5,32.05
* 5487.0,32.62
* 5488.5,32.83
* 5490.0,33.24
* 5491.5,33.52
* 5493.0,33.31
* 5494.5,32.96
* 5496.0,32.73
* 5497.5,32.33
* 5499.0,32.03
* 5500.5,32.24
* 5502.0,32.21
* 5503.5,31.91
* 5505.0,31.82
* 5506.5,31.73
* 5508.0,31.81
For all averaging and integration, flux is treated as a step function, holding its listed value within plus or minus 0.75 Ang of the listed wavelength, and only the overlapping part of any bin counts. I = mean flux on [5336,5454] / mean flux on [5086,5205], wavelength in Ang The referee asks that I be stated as 1.6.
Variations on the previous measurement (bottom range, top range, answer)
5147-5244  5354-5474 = 1.48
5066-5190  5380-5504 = 1.69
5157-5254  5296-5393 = 1.34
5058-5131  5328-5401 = 1.57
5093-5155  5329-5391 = 1.57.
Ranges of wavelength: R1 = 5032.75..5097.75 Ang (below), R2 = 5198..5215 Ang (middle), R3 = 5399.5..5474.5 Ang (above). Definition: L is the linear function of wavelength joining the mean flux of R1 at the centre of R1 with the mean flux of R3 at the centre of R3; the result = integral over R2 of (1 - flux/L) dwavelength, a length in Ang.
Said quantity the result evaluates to 3.7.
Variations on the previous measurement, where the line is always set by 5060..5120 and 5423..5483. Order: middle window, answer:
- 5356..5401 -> -3.6 Ang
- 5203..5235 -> 0.6 Ang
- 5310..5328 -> -1.7 Ang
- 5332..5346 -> -0.6 Ang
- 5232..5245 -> -1.8 Ang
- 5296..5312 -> -0.7 Ang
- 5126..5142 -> 0.6 Ang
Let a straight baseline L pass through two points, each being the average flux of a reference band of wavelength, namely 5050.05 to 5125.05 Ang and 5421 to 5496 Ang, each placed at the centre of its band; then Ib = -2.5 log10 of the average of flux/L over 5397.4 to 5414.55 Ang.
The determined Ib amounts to 0.00 mag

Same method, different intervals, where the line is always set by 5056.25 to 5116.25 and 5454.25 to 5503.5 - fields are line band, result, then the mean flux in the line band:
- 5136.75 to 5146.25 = 0.031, 20.3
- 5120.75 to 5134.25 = 0.133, 18.1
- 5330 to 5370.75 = -0.062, 29.2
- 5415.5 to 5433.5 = -0.060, 31.7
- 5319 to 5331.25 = 0.004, 26.7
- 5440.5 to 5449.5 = -0.023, 31.3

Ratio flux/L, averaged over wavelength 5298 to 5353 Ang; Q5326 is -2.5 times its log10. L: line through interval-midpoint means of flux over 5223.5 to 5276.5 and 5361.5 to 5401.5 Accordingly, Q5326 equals 0.02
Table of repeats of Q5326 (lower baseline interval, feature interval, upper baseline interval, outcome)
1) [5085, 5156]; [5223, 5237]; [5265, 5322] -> -0.09 mag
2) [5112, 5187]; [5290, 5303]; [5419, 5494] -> -0.07 mag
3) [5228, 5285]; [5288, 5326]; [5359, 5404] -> -0.01 mag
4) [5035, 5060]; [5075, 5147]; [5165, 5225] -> 0.03 mag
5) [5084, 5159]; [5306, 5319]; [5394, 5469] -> -0.14 mag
